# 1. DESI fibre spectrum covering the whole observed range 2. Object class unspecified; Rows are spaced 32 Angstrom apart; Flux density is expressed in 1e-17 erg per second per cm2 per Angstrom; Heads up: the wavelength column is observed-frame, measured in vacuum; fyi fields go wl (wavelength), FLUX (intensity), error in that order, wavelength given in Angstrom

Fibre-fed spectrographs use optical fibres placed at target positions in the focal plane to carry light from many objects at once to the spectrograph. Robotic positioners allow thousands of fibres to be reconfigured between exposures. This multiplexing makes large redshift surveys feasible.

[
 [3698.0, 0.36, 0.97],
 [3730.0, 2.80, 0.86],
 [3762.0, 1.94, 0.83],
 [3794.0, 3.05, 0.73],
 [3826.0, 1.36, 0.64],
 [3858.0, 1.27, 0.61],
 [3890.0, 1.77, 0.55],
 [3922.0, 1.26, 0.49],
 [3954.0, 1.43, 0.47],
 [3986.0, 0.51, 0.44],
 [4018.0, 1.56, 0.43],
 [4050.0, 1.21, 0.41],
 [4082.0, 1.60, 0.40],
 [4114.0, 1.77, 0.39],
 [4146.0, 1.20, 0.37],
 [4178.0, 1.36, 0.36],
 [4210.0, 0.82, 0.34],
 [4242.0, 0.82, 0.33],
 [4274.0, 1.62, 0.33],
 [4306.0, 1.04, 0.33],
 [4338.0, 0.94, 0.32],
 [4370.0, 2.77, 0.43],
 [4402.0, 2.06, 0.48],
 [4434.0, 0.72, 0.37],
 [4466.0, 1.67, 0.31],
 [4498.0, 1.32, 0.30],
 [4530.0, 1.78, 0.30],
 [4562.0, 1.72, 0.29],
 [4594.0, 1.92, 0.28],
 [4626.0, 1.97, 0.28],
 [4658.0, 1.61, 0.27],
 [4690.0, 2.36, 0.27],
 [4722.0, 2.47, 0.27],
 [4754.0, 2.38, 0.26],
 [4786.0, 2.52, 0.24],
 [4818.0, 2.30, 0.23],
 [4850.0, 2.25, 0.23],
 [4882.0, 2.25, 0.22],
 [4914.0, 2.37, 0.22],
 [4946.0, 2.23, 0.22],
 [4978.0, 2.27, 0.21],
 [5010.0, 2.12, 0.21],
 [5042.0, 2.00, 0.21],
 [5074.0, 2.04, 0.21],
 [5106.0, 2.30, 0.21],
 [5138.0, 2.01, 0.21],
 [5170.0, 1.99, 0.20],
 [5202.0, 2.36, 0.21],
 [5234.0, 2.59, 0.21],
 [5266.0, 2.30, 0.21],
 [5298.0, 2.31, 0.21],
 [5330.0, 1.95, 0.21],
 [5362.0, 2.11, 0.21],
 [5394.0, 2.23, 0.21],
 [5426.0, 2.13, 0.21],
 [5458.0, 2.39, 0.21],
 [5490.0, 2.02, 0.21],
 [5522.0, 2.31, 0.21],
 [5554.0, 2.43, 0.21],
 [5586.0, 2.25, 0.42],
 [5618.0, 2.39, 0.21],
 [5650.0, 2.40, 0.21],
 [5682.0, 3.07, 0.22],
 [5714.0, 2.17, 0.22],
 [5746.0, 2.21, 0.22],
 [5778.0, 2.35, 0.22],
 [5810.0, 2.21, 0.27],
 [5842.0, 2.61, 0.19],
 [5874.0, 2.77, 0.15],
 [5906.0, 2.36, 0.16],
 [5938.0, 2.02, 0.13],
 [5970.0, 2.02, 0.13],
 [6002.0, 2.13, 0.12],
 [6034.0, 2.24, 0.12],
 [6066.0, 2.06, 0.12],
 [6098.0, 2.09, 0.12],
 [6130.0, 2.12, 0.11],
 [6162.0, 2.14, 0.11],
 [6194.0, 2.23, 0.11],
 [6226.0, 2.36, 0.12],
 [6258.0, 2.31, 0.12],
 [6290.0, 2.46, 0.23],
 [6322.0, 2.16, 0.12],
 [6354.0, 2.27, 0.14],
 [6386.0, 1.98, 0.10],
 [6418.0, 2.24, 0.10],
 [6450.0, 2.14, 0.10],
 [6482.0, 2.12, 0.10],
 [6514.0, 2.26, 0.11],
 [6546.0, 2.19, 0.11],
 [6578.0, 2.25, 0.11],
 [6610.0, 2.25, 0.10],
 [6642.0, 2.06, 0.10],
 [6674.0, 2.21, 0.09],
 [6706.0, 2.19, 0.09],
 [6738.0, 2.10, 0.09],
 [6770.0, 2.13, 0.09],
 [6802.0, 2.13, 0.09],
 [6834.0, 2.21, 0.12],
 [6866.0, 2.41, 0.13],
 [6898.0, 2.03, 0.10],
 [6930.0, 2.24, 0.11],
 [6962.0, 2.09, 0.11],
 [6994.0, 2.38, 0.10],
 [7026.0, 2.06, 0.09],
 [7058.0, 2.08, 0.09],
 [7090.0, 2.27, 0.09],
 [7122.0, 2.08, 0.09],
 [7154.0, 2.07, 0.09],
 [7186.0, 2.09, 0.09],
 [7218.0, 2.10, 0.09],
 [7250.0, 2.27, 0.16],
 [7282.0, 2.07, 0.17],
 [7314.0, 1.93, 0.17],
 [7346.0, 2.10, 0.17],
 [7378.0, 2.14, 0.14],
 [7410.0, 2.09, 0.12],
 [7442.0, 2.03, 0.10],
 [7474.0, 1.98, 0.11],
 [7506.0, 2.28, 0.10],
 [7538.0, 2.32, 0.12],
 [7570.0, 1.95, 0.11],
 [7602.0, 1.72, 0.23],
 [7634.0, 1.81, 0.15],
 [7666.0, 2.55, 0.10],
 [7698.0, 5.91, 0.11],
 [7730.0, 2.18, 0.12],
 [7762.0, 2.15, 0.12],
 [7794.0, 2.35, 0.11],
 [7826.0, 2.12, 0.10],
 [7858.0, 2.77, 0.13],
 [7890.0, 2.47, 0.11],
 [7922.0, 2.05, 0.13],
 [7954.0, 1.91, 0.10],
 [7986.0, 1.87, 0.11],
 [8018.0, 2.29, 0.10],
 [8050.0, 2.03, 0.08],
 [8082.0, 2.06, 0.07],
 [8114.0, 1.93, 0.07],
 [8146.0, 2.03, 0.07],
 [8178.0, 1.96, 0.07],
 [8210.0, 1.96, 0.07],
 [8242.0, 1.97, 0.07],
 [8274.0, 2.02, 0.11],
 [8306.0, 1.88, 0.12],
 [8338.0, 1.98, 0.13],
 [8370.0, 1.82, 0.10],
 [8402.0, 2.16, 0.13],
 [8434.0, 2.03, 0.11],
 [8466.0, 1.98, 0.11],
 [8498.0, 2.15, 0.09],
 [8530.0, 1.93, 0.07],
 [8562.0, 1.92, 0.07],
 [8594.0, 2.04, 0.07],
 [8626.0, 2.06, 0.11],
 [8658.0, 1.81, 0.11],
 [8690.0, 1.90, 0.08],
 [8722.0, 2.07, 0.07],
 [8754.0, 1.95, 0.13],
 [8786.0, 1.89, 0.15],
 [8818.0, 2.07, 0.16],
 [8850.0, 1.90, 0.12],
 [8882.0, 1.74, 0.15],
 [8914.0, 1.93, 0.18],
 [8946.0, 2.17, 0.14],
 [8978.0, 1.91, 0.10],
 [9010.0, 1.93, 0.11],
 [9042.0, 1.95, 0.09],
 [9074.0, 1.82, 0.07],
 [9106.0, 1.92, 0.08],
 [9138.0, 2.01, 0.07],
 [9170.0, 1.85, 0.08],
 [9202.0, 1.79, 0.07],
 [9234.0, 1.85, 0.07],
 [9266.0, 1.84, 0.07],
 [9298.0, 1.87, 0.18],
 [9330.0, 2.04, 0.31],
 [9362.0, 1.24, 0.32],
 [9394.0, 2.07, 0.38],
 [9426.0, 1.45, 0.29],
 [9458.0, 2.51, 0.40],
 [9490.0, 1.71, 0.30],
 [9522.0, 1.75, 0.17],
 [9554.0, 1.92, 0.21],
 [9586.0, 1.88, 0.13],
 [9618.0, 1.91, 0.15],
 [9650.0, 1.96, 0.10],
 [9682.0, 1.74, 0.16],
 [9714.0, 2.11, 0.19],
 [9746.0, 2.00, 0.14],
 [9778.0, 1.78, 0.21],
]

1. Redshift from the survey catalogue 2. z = 0.171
